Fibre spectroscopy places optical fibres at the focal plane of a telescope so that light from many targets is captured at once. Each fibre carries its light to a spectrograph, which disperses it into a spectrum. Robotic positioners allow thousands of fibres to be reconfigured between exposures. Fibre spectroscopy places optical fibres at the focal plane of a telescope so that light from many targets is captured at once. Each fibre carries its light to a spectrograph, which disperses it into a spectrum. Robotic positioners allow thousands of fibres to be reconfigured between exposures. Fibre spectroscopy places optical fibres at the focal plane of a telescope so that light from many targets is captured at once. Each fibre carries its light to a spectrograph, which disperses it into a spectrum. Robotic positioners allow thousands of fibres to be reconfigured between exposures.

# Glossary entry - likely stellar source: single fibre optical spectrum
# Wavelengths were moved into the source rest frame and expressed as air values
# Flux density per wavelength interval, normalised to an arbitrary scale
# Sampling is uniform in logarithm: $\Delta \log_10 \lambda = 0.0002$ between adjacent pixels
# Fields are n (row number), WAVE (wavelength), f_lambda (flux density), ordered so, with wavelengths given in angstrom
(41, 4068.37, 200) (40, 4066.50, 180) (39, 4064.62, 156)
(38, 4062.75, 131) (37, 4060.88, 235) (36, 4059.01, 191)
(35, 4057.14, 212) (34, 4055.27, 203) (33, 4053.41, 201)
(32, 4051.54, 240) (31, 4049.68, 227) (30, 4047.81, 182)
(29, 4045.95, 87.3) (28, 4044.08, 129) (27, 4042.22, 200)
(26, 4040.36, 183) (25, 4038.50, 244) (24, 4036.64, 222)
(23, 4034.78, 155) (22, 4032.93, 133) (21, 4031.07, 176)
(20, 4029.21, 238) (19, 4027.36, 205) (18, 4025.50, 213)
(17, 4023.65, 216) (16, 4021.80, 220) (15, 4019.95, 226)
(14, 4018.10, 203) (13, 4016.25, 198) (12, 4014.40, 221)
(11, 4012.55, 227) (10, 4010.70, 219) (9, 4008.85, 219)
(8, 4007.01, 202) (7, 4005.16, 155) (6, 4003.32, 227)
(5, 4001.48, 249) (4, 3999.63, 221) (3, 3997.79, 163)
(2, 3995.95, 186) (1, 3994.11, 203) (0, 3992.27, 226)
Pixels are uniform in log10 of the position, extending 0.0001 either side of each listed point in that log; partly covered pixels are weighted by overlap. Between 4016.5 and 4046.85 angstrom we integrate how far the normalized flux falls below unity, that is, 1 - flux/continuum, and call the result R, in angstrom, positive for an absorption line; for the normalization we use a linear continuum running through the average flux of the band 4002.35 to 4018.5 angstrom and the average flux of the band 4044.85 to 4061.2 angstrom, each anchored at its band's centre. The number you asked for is 1.7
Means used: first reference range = 208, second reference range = 195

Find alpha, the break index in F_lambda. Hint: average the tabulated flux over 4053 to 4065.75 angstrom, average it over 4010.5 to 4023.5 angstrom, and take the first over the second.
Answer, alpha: 0.88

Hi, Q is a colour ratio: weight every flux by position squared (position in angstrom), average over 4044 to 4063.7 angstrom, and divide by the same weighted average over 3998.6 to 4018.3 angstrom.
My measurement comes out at 0.9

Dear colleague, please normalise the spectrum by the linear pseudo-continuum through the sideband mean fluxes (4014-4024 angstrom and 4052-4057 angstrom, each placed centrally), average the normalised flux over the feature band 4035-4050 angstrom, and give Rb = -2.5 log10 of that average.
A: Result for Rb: 0.16 mag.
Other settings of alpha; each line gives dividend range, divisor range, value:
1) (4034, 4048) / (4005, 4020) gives 0.84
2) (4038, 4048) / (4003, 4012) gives 0.82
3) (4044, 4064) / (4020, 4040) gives 0.92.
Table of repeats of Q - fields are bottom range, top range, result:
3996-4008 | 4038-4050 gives 0.88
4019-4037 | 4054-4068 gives 0.96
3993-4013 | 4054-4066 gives 0.94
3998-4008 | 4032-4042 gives 0.92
